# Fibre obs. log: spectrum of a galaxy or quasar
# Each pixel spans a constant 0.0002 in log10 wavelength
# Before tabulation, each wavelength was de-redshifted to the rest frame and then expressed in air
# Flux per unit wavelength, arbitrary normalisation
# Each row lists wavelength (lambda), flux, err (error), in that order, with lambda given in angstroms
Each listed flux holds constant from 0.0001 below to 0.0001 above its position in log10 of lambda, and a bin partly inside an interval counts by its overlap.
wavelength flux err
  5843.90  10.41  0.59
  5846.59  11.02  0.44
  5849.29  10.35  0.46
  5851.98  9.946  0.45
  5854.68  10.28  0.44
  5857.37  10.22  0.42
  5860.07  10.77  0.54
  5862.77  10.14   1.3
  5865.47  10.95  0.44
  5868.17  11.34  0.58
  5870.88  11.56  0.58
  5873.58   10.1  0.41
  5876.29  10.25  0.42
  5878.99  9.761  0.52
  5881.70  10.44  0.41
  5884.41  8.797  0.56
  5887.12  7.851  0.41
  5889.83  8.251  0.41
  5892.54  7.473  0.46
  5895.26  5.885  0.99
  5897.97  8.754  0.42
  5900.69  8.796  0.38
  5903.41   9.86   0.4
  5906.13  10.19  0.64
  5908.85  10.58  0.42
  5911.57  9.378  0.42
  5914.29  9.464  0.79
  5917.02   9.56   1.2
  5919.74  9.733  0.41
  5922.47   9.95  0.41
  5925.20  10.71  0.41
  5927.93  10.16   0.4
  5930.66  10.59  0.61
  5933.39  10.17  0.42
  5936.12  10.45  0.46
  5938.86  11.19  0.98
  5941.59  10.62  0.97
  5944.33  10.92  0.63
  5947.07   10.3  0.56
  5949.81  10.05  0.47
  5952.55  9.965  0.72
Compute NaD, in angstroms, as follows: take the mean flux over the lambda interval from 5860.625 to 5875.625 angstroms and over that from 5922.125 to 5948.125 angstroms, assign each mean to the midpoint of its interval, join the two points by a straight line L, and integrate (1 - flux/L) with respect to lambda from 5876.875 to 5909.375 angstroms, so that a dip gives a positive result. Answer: 5.5 angstroms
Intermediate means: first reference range 10.8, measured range 8.88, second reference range 10.5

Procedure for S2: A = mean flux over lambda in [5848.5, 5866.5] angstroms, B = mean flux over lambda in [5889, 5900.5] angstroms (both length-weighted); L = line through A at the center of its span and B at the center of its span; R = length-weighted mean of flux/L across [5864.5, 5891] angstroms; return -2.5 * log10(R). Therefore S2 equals -0.11 mag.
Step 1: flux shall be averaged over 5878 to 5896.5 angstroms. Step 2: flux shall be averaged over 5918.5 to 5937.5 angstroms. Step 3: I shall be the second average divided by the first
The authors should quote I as 1.2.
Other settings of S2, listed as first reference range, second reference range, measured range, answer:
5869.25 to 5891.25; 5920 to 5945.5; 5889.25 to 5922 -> 0.12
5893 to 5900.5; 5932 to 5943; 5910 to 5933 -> -0.06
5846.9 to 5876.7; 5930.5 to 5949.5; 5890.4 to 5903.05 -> 0.31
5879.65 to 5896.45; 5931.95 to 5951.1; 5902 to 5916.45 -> -0.09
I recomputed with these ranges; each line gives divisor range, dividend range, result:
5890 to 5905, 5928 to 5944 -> 1.29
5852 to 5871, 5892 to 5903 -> 0.74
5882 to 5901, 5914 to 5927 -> 1.23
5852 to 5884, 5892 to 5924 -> 0.88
